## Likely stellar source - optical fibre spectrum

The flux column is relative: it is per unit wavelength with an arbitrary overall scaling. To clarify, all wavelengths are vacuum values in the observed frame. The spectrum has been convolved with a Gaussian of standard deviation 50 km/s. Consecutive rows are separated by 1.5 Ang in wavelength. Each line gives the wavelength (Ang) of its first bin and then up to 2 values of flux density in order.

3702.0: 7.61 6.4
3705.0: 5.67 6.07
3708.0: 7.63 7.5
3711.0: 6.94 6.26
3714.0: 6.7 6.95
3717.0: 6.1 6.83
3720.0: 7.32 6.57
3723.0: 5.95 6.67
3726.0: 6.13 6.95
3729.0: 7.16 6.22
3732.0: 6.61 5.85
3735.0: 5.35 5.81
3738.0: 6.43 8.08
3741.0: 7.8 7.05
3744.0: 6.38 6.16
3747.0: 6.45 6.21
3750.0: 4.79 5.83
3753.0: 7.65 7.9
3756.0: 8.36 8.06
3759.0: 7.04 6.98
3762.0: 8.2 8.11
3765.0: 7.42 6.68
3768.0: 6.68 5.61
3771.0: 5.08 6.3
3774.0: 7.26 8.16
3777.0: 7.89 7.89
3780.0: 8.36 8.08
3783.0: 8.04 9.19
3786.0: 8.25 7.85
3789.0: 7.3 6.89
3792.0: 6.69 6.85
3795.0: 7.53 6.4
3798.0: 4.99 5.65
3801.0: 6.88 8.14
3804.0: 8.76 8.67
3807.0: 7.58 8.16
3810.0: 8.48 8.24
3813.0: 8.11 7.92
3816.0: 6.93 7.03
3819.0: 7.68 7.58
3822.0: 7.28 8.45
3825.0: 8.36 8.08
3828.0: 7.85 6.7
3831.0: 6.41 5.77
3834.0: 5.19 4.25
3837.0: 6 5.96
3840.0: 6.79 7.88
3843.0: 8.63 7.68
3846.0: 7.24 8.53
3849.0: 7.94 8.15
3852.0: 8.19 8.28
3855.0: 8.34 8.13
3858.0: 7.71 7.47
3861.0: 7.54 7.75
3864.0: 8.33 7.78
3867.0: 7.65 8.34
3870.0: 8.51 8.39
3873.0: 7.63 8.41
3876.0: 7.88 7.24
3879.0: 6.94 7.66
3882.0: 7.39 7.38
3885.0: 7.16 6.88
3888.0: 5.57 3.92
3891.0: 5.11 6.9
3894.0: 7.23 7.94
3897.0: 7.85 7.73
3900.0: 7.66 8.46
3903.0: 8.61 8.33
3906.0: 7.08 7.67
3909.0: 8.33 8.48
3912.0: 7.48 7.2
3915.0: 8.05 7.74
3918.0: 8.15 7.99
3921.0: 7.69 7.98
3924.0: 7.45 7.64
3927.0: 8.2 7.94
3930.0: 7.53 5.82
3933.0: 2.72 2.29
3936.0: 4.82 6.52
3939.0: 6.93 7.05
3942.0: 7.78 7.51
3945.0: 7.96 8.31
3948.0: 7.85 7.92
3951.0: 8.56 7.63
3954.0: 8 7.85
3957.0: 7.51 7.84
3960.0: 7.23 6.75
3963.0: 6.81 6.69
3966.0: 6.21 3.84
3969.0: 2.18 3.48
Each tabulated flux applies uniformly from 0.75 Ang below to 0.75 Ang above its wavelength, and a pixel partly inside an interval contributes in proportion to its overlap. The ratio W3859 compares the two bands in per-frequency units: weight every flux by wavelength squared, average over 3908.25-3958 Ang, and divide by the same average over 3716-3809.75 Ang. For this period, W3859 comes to 1.1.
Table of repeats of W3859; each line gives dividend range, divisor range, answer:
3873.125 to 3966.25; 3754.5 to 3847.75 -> 1.05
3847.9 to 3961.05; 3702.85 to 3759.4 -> 1.22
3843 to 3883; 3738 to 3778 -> 1.19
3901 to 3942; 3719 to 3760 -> 1.18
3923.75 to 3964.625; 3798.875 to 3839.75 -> 1.03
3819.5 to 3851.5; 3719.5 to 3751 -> 1.17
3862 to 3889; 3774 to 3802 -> 1.07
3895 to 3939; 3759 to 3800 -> 1.08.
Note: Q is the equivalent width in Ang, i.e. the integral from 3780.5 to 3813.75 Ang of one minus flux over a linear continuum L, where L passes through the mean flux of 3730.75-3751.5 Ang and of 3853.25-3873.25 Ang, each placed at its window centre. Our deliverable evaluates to -2.2 Ang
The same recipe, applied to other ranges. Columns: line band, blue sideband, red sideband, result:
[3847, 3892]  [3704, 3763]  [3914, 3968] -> -3.6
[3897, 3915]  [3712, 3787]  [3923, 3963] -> -2.2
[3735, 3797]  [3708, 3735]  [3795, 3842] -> -2.4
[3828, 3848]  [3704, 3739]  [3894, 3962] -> 0.9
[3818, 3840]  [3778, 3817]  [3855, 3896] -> 2.0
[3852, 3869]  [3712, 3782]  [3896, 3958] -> -1.7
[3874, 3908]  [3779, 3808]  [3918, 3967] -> -0.1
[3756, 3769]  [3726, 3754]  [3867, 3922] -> -1.5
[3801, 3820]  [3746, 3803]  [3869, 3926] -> -1.8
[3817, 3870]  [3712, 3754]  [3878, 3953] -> -4.0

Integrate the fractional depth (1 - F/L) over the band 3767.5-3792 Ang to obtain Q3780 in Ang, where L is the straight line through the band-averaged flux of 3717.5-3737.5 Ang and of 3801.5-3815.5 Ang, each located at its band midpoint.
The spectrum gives 0.5 Ang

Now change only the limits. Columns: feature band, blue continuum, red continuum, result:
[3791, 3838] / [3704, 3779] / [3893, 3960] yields -0.88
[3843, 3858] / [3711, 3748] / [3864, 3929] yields -1.56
